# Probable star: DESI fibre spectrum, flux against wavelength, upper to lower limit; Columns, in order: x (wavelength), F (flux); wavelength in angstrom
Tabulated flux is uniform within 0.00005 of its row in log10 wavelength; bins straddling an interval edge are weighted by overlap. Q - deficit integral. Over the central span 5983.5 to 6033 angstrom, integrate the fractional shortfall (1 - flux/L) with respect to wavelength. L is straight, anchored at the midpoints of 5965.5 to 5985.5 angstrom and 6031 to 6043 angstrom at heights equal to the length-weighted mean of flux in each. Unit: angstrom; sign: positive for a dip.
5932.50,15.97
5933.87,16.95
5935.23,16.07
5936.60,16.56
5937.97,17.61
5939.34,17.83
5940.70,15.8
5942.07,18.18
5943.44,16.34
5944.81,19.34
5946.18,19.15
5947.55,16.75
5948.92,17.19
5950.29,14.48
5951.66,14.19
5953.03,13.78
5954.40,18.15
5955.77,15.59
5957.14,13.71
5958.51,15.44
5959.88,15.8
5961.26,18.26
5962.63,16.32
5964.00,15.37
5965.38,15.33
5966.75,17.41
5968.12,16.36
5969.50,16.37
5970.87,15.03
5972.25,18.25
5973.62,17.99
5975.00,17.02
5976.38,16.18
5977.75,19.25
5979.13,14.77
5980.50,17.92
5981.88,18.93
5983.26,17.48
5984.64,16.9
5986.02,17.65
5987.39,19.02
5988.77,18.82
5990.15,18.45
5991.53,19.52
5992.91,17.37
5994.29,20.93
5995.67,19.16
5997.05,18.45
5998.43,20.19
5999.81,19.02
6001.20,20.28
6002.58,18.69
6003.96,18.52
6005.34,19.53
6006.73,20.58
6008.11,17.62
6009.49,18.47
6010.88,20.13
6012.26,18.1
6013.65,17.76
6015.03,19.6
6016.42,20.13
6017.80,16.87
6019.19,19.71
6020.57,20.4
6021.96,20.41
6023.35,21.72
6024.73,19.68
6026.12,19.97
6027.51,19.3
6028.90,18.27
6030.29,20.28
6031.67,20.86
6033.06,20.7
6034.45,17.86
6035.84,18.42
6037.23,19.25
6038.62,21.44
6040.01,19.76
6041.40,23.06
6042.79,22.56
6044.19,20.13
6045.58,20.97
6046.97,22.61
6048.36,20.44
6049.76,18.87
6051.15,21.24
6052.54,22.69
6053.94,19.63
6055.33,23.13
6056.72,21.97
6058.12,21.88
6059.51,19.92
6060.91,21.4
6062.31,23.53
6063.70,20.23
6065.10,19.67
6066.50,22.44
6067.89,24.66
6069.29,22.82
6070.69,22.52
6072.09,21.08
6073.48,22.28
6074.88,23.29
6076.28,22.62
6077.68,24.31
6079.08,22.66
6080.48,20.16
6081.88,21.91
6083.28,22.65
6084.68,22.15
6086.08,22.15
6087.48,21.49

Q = -1.1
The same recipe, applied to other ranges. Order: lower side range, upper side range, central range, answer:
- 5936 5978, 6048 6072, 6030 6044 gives 0.04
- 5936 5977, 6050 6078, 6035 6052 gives 0.18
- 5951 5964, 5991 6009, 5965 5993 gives 0.03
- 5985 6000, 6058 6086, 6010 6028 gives 0.43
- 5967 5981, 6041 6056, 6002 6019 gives 0.20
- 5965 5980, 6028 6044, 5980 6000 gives -1.04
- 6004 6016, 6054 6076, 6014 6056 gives 0.07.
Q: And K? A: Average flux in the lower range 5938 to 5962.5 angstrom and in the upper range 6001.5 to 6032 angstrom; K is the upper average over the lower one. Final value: 1.18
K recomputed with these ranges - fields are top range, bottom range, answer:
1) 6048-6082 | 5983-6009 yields 1.16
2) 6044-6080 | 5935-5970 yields 1.33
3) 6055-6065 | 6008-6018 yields 1.15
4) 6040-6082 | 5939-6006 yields 1.25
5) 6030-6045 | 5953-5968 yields 1.27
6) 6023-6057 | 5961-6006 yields 1.15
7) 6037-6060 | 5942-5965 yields 1.30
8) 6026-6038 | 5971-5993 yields 1.09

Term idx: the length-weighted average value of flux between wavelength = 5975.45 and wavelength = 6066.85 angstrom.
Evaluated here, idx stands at 19.7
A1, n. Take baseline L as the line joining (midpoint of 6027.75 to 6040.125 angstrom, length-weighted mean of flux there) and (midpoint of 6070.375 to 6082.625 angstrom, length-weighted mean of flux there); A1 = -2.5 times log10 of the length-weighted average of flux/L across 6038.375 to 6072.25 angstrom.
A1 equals -0.029 mag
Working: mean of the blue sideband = 19.6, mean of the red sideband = 22.3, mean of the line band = 21.6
